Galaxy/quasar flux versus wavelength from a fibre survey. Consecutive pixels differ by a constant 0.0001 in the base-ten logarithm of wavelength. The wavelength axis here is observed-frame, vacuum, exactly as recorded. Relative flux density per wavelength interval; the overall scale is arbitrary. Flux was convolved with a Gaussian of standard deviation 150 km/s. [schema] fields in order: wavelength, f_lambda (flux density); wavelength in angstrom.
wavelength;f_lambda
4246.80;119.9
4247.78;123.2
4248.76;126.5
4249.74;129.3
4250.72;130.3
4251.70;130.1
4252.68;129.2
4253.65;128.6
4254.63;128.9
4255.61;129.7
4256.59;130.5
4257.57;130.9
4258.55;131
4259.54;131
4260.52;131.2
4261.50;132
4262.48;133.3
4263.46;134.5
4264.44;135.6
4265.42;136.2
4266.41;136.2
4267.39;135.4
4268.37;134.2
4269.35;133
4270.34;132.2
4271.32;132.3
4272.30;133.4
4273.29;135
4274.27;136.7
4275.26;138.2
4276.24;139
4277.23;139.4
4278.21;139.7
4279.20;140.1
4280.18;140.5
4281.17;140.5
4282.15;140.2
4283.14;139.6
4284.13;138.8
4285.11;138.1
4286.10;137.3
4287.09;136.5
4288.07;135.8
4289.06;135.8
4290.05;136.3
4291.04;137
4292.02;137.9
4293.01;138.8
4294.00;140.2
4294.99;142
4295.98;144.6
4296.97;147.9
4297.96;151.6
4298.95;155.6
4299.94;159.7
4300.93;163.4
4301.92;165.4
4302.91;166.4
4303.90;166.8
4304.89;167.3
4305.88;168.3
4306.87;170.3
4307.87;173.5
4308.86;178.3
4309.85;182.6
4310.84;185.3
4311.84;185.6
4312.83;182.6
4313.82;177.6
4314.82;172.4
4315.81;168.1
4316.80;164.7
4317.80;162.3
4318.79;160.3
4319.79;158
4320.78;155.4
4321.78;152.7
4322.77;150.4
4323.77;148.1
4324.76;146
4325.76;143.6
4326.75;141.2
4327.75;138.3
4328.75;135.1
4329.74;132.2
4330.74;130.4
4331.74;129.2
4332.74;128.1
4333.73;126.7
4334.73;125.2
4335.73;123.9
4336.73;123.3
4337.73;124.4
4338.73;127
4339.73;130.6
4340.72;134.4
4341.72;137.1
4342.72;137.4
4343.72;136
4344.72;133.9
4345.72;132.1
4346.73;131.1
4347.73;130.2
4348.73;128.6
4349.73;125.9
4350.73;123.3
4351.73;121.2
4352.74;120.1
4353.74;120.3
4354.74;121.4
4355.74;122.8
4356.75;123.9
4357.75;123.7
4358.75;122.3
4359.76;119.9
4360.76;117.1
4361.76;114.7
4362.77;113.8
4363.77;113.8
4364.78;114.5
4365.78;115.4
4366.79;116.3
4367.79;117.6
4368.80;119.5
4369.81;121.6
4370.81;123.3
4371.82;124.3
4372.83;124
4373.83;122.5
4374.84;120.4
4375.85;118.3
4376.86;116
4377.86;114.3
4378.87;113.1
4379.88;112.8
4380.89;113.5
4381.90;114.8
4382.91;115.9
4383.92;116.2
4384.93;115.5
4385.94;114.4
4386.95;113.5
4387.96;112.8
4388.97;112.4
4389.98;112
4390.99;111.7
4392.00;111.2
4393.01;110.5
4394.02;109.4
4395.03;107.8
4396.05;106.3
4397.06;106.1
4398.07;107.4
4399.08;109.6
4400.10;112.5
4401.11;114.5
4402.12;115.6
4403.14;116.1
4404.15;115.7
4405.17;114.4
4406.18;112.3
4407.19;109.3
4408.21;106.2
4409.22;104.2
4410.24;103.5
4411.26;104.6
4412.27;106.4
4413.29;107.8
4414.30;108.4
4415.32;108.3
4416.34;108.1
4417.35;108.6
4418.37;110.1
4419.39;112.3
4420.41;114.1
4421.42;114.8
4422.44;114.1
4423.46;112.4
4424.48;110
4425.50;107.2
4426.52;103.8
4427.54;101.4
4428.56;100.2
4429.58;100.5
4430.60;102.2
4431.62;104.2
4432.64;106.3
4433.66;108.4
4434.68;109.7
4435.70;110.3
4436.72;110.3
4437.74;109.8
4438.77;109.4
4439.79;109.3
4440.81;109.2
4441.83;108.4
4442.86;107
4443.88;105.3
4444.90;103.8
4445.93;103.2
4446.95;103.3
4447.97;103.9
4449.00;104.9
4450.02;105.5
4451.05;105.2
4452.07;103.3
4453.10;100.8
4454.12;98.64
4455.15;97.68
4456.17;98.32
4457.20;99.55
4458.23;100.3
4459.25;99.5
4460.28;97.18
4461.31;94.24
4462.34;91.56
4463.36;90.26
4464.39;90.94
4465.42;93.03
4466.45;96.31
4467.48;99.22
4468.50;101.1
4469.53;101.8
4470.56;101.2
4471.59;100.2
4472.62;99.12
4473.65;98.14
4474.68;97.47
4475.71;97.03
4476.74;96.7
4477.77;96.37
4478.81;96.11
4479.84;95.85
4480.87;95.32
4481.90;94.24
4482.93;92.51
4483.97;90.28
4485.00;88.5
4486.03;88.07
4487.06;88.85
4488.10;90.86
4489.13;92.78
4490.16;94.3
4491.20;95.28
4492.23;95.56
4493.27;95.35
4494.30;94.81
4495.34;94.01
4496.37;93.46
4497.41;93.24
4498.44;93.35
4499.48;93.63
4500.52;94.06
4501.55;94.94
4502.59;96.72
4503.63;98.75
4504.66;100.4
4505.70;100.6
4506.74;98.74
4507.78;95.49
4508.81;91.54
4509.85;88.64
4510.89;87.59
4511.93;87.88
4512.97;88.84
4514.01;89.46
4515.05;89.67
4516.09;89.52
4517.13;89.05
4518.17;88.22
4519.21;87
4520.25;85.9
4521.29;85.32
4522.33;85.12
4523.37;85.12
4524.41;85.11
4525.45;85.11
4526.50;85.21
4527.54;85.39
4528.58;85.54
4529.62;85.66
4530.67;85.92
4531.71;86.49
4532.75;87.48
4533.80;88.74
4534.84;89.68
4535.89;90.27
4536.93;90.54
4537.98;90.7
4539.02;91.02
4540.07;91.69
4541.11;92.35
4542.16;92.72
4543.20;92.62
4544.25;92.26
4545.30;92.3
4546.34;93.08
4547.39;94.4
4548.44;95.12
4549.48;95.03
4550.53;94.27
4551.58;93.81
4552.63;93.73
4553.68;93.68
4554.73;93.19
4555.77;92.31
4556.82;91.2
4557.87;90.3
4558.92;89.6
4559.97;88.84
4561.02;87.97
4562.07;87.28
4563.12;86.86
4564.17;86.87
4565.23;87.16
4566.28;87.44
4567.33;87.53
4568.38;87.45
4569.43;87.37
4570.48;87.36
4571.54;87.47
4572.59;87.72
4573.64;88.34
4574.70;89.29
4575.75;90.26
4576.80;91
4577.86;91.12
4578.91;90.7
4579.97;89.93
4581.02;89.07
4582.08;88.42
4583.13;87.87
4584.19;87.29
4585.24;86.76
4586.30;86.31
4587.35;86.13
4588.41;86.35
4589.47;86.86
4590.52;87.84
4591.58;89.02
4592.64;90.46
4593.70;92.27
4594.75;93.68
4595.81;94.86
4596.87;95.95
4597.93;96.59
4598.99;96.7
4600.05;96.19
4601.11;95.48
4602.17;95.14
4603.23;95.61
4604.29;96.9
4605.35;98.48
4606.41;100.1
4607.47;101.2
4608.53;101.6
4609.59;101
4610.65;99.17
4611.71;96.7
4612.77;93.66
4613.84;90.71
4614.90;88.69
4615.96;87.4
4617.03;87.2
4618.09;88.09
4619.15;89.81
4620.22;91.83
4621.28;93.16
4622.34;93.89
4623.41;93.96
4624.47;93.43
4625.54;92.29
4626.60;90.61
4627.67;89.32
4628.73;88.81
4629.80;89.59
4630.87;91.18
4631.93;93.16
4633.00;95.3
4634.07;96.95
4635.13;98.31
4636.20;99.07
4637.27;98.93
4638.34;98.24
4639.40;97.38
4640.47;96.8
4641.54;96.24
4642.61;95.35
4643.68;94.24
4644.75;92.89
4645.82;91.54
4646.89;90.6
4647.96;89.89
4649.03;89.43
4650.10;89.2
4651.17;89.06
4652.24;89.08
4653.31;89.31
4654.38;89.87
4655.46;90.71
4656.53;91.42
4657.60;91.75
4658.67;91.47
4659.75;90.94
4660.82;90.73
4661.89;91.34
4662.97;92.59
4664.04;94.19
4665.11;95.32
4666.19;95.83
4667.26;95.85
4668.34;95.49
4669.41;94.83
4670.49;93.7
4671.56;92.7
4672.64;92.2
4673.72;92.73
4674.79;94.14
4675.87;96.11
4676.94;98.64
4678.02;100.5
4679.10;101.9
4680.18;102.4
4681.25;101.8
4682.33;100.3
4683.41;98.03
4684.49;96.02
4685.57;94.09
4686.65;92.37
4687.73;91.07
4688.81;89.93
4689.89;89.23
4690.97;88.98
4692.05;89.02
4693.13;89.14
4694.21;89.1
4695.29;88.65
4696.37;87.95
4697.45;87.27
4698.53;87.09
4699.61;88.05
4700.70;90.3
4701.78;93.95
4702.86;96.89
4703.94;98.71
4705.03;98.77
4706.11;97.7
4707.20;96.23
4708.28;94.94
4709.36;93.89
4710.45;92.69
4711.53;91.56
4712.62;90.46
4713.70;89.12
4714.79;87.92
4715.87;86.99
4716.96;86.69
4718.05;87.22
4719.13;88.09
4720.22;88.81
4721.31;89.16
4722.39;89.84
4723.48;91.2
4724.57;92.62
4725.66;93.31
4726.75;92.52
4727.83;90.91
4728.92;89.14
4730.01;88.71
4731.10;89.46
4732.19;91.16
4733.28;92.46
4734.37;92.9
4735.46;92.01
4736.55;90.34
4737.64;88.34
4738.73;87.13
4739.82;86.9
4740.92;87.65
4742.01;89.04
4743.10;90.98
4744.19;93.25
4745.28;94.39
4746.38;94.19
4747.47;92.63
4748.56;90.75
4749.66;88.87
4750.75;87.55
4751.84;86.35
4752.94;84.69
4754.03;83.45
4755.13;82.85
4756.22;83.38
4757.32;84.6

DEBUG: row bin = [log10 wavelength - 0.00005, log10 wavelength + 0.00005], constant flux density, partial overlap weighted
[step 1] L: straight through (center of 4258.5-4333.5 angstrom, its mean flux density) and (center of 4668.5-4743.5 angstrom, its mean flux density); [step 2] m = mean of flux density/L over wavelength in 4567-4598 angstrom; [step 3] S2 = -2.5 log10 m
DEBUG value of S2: 0.21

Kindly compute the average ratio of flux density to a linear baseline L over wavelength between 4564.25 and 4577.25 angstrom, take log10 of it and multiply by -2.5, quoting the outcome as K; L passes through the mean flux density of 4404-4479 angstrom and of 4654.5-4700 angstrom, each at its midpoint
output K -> 0.12 mag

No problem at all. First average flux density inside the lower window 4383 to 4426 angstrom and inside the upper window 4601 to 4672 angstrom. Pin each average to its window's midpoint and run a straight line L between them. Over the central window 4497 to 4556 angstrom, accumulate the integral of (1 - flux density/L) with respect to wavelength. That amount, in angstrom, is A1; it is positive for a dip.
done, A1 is 6.2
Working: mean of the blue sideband 111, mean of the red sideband 93.5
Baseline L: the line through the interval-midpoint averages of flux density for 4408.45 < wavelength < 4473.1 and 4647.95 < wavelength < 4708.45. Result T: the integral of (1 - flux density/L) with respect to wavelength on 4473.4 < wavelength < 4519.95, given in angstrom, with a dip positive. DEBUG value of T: 3.8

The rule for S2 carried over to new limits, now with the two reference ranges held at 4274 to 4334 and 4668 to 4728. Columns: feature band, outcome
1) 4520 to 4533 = 0.348 mag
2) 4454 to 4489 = 0.299 mag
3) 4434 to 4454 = 0.219 mag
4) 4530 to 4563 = 0.252 mag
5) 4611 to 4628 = 0.143 mag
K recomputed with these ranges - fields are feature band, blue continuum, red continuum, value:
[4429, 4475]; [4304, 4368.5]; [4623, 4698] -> 0.204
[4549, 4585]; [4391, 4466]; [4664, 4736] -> 0.111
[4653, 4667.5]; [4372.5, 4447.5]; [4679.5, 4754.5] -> 0.029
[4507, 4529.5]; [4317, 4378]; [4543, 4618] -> 0.159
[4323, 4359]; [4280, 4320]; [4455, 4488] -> 0.092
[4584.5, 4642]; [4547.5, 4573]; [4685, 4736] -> -0.037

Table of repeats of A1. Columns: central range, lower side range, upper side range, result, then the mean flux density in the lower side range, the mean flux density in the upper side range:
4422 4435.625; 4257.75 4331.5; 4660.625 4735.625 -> 2.43 angstrom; 148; 92.7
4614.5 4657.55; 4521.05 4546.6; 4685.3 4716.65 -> -0.95 angstrom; 88.6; 91.4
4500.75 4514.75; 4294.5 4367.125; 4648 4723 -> 2.82 angstrom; 142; 92.5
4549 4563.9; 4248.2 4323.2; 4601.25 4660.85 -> 1.94 angstrom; 146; 93.4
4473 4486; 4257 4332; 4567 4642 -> 2.26 angstrom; 147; 92.4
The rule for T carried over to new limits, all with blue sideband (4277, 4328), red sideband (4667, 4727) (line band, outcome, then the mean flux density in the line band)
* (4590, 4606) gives 2.03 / 94.3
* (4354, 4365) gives 1.97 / 119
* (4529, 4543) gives 3.35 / 89.5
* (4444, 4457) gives 2.83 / 102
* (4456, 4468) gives 3.10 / 95.8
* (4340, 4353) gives 1.48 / 130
